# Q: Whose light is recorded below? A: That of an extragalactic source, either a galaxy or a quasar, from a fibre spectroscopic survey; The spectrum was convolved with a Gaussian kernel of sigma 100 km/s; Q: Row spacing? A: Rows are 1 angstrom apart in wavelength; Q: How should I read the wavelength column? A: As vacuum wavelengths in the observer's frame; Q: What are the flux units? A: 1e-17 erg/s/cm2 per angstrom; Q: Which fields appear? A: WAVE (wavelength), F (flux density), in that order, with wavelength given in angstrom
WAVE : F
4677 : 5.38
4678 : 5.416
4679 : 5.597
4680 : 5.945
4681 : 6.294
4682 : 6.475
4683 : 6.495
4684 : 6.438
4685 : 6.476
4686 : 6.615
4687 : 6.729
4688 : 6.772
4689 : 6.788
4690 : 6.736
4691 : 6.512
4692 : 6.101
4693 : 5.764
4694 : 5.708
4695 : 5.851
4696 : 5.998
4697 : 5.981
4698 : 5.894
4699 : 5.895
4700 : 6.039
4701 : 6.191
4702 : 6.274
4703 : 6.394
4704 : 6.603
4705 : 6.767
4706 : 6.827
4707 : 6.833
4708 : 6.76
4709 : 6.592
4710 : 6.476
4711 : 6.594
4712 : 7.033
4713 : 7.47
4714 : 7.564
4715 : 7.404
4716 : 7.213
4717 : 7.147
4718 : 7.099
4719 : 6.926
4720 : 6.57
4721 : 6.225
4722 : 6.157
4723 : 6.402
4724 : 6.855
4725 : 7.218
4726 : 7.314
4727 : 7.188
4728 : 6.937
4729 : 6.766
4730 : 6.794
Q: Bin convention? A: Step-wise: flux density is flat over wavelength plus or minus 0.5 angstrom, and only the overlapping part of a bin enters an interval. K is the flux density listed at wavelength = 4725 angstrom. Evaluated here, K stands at 7.218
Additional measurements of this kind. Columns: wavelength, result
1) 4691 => 6.512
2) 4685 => 6.476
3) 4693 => 5.764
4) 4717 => 7.147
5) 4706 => 6.827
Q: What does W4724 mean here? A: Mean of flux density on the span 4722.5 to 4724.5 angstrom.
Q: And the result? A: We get 6.63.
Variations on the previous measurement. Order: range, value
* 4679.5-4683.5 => 6.3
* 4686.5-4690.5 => 6.76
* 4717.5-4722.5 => 6.6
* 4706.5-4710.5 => 6.67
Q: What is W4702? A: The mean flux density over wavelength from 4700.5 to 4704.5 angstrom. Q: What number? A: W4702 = 6.37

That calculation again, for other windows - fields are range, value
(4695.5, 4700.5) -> 5.96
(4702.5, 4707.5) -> 6.68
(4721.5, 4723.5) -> 6.28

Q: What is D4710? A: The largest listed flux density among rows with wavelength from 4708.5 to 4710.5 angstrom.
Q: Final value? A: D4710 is 6.592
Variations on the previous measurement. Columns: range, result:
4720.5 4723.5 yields 6.402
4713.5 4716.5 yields 7.564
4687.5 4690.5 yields 6.788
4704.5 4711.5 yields 6.833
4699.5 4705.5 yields 6.767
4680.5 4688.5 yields 6.772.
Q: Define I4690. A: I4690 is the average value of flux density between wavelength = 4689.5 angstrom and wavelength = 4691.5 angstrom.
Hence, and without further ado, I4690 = 6.62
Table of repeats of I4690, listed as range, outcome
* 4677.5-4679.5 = 5.51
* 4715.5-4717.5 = 7.18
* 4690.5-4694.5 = 6.02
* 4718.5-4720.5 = 6.75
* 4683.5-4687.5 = 6.56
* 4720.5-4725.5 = 6.57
